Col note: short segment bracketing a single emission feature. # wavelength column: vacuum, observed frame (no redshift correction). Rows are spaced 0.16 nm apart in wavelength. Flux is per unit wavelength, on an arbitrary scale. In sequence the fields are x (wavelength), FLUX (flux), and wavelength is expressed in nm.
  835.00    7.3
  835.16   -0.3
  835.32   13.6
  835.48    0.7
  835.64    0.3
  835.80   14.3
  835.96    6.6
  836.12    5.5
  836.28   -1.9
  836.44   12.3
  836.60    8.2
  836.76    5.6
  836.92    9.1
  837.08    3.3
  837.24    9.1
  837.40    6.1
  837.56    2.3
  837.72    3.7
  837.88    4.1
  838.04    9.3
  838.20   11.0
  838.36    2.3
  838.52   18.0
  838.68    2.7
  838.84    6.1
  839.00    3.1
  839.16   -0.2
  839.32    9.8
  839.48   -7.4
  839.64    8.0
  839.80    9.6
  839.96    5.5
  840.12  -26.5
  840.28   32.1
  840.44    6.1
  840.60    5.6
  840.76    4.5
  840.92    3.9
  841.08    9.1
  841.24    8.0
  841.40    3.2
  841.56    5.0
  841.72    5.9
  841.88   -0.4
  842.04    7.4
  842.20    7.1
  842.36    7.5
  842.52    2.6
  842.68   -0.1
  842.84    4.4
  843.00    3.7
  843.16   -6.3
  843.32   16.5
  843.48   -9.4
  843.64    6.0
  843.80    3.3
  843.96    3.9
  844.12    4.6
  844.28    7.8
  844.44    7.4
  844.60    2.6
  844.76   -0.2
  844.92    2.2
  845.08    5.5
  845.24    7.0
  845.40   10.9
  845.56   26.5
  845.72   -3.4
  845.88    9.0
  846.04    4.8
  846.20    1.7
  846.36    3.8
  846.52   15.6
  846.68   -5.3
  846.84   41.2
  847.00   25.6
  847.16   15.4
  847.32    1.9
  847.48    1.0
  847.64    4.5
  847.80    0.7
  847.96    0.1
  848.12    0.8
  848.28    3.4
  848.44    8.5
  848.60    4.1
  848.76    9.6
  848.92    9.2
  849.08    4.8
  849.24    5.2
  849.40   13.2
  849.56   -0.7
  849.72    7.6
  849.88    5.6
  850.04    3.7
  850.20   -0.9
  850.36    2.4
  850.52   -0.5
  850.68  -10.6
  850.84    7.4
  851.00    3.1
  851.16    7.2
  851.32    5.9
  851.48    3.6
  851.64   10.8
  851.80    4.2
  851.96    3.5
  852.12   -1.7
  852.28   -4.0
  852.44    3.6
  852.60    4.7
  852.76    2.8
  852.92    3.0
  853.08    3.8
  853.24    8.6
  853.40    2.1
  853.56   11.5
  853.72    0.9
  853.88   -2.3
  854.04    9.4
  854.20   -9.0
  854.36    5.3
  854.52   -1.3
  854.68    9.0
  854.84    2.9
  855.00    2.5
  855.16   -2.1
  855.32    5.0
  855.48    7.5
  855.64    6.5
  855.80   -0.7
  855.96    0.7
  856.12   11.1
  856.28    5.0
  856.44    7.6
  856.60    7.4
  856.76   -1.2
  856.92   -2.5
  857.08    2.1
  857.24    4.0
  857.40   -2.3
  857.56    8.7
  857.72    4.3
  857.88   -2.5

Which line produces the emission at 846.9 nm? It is Hgamma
